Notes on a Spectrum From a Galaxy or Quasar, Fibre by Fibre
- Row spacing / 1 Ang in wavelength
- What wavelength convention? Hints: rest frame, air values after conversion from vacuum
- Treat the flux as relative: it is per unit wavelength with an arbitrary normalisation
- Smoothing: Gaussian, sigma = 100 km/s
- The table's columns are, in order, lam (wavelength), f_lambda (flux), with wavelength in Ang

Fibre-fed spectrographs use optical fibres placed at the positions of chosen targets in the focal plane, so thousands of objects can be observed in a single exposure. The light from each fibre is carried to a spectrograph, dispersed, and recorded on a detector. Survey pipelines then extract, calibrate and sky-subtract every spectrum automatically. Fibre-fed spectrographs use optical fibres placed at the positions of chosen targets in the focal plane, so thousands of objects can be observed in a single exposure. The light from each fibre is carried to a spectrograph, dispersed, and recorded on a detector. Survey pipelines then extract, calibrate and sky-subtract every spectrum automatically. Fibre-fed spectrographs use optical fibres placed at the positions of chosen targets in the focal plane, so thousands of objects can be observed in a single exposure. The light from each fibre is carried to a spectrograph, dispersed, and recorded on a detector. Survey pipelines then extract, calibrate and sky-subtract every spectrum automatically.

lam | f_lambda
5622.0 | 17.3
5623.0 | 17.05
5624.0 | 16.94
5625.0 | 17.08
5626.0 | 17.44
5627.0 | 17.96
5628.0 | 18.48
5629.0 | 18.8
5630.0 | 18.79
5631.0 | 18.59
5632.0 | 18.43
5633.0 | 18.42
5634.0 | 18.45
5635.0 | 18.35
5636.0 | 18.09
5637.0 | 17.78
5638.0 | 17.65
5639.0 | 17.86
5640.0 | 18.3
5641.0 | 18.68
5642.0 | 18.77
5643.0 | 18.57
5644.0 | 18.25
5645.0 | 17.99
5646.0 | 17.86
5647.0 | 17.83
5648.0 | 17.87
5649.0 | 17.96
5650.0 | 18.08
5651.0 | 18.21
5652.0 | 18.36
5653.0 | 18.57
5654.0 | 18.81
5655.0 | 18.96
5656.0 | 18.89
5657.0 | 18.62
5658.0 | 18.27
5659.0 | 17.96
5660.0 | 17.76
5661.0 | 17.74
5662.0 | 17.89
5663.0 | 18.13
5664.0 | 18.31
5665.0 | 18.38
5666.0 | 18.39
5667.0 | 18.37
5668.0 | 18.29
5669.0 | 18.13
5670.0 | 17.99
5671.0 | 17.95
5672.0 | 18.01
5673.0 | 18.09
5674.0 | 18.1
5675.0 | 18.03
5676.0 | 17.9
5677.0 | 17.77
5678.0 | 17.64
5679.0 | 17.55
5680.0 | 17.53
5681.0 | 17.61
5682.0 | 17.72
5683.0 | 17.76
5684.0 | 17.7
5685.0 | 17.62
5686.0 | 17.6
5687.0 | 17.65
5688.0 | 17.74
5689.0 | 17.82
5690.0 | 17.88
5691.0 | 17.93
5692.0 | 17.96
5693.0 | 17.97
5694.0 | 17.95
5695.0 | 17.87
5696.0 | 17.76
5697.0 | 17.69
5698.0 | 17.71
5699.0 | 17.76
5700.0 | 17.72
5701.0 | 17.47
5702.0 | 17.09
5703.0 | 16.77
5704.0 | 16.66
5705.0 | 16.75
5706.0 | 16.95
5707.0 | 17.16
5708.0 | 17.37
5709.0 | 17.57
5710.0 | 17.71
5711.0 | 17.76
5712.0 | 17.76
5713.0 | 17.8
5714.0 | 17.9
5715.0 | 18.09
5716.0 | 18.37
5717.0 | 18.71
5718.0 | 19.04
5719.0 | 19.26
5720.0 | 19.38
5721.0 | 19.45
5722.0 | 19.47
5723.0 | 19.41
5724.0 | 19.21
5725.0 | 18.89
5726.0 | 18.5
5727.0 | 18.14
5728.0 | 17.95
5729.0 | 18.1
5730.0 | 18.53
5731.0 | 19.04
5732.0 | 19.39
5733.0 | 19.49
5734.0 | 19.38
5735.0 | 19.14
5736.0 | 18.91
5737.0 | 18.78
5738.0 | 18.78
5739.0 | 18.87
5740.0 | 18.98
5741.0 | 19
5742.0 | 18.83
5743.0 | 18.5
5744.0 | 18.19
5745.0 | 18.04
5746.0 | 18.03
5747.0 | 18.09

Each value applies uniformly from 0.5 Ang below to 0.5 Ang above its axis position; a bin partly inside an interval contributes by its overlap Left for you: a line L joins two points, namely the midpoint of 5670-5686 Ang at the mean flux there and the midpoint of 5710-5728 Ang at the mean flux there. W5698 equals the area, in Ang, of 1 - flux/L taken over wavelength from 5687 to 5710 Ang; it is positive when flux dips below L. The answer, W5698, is 0.8 Ang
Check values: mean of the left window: 17.8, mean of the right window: 18.6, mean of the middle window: 17.5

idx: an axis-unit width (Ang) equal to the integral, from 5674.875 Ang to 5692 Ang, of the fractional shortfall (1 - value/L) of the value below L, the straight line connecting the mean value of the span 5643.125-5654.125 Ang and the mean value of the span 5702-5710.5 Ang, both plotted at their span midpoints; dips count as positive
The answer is -0.2 Ang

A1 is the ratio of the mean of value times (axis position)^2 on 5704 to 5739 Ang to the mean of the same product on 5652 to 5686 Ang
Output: 1.0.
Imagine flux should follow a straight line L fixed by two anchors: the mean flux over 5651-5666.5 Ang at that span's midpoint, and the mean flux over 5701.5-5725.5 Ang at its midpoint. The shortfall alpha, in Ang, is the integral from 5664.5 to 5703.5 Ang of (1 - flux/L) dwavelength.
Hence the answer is 0.9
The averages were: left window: 18.3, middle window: 17.8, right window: 18.1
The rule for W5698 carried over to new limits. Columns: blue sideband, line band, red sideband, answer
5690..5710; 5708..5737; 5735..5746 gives -0.8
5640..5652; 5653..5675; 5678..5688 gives -0.4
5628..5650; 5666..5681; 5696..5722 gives 0.1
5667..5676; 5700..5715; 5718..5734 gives 1.0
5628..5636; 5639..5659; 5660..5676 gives 0.0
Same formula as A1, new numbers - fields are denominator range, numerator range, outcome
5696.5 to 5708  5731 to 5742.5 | 1.12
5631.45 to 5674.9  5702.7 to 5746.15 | 1.04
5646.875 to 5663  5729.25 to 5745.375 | 1.06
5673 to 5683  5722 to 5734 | 1.08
